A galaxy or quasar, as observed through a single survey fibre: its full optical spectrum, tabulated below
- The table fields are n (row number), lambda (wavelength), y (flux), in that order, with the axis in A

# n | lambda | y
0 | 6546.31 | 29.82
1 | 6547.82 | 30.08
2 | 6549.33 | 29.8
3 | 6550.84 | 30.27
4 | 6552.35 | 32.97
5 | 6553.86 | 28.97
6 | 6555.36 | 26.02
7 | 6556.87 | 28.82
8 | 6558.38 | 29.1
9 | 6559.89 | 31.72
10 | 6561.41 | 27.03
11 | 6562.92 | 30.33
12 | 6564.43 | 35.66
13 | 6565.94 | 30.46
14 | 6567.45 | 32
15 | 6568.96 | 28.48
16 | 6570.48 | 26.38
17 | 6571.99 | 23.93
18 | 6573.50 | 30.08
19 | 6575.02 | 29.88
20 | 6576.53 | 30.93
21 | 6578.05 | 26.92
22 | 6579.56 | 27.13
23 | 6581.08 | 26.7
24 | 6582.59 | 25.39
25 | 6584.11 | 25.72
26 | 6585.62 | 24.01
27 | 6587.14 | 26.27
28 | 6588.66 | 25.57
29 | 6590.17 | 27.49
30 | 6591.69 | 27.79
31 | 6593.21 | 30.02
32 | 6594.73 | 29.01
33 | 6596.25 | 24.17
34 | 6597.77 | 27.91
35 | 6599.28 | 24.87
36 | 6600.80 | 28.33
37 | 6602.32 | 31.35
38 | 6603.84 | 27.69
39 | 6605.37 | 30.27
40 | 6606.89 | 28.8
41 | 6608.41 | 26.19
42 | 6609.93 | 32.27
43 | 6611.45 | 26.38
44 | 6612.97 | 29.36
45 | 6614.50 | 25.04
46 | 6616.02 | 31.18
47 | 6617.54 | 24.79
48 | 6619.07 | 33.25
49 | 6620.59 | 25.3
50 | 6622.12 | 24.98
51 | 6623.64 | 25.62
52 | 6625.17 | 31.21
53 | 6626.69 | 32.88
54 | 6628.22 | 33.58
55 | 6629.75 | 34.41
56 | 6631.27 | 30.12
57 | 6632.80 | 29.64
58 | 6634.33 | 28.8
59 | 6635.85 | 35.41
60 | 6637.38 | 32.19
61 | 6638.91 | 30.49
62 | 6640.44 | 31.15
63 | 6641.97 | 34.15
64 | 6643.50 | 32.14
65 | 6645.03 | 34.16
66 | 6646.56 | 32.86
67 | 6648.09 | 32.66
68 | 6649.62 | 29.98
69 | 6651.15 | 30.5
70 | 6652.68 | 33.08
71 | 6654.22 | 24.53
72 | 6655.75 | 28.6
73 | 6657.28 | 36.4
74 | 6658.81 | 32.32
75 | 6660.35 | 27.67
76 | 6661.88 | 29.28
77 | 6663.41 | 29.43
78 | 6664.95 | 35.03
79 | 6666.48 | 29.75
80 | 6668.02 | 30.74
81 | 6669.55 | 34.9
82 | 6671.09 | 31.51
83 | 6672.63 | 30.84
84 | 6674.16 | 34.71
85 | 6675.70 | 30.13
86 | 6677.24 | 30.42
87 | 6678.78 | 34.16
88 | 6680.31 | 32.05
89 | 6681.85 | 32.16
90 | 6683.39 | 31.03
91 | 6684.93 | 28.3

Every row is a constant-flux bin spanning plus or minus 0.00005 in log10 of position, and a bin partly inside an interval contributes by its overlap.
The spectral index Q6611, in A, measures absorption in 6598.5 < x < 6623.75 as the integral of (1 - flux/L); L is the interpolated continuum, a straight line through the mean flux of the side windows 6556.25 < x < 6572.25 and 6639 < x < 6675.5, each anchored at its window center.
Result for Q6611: 2.1 A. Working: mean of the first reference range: 29.6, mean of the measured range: 28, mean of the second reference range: 31.5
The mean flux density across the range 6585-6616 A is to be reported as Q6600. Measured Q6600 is 27.7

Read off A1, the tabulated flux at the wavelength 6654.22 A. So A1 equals 24.53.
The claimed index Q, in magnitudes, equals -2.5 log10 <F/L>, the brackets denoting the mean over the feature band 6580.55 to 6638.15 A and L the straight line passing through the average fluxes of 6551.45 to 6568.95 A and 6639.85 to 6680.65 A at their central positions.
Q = 0.086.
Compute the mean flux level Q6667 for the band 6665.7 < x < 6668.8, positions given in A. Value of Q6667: 30.4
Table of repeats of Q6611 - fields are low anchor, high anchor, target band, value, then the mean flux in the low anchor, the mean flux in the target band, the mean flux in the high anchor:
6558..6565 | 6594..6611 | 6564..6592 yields 1.77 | 30.7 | 27.9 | 28.2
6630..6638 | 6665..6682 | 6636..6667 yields 0.30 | 31.4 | 31.4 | 32.1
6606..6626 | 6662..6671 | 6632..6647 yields -1.15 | 28.1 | 32.1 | 31.7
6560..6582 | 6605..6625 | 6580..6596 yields 1.07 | 29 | 26.7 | 28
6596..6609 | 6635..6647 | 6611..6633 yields 0.86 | 27.9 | 29.2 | 32.8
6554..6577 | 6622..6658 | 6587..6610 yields 1.77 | 29.4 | 27.9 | 31.3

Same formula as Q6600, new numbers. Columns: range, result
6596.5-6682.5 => 30.5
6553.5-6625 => 28.1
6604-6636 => 29.4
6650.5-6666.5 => 30.6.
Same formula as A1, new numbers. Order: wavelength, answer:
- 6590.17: 27.49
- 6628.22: 33.58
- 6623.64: 25.62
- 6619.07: 33.25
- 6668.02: 30.74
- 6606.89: 28.8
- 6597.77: 27.91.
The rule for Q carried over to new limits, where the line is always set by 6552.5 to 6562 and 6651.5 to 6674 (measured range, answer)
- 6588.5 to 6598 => 0.08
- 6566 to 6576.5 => 0.02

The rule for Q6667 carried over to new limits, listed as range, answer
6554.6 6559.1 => 28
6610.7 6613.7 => 27.9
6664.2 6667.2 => 32.5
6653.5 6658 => 29.9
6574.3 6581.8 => 28.3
